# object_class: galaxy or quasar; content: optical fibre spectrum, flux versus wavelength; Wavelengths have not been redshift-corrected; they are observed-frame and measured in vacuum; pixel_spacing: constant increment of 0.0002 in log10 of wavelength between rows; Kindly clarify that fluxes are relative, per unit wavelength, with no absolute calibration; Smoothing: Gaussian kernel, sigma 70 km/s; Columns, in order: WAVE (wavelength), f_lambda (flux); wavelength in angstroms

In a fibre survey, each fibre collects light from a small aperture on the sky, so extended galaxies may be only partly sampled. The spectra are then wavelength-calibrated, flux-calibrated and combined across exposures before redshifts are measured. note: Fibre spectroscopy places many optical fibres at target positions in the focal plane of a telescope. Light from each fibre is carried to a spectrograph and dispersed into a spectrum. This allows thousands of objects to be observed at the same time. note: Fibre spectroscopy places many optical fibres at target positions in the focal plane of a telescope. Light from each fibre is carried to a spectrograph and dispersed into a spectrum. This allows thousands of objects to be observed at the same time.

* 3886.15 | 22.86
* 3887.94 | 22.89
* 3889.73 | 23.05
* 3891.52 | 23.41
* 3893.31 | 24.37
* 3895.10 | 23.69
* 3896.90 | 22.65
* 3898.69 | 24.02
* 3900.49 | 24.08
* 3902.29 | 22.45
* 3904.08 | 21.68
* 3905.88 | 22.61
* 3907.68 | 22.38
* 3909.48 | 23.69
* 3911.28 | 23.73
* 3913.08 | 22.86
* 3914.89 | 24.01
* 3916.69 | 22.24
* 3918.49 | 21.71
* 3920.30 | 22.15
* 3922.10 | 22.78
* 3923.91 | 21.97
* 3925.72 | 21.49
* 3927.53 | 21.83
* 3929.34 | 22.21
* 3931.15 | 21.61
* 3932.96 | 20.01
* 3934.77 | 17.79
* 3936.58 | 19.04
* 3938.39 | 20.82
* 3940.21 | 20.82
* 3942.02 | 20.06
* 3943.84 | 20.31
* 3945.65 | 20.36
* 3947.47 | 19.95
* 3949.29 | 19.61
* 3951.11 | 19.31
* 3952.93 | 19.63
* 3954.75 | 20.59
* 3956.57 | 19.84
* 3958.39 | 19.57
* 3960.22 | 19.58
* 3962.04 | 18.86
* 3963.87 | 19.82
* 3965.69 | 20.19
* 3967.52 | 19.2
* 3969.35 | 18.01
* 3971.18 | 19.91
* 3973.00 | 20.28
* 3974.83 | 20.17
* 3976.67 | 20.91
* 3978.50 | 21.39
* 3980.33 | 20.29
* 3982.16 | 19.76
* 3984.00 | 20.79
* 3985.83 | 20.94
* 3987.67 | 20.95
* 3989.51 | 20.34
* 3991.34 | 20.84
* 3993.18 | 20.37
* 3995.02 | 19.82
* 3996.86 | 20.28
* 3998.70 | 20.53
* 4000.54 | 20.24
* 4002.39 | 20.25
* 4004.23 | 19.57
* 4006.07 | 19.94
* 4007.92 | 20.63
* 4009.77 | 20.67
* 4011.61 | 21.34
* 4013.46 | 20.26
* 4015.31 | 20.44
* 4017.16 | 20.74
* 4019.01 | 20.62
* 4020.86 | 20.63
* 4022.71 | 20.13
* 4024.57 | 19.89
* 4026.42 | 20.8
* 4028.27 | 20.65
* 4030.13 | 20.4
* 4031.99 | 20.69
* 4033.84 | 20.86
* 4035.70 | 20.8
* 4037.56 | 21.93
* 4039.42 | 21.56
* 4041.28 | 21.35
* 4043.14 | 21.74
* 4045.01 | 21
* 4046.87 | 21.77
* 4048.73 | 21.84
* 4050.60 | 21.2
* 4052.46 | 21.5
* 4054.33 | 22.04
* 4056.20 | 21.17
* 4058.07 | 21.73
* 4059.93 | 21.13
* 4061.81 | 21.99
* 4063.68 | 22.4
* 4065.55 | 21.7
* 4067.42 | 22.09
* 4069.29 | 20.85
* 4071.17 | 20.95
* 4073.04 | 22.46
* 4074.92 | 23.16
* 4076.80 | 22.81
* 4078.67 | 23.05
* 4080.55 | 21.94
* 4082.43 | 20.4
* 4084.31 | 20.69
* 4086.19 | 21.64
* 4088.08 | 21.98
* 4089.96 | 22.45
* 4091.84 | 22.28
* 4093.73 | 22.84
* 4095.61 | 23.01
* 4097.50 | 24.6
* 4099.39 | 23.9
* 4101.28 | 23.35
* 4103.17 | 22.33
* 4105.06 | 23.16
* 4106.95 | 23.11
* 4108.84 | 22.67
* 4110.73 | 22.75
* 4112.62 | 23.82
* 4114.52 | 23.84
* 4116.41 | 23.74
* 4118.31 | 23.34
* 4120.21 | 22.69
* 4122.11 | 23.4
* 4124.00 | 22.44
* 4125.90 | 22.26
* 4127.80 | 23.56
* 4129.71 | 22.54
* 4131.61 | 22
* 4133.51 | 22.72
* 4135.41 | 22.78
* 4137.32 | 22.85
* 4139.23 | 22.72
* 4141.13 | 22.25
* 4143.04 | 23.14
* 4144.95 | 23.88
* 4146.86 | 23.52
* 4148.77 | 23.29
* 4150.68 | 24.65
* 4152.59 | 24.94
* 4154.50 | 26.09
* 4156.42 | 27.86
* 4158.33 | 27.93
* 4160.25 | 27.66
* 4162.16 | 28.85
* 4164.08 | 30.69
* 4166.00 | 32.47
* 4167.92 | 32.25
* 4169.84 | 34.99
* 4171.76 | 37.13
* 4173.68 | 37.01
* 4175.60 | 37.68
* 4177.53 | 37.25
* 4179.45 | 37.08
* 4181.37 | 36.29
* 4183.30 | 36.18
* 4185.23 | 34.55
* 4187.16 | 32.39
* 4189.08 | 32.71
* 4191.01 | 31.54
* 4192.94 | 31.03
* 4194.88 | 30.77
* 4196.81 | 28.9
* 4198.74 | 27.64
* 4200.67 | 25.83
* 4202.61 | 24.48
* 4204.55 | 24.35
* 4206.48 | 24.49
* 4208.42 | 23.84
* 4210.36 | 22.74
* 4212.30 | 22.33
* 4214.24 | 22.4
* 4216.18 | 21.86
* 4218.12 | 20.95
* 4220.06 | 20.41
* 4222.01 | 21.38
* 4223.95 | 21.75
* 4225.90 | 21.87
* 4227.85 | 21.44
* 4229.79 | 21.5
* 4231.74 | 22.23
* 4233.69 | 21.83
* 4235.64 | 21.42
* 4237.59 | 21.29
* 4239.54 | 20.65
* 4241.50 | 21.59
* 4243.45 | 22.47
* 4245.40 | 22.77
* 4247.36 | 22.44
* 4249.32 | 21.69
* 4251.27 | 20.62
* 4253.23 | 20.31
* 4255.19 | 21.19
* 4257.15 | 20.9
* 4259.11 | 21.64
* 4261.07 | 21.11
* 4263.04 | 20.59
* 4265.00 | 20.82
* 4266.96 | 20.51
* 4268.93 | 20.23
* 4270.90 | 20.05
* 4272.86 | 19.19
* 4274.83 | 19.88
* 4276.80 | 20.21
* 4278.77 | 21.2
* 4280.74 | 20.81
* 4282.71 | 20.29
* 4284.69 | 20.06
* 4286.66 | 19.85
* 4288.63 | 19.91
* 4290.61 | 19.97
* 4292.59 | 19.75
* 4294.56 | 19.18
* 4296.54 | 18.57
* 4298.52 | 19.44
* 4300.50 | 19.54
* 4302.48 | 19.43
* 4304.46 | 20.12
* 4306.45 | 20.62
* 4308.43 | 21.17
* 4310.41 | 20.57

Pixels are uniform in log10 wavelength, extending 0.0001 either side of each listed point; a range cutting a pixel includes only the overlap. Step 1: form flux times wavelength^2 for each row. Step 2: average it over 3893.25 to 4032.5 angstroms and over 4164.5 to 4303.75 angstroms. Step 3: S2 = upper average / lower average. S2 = 1.3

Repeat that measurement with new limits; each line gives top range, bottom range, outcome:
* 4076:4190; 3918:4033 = 1.39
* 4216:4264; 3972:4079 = 1.13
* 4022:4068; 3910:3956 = 1.07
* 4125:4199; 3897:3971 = 1.54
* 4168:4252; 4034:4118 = 1.28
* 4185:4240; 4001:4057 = 1.29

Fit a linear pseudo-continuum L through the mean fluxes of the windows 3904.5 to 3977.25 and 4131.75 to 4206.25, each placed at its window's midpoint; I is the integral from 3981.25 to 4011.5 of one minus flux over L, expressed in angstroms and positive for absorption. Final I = 3.2 angstroms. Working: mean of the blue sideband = 20.8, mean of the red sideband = 29.1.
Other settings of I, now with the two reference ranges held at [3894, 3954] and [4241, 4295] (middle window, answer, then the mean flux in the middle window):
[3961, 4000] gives 2.4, 20.2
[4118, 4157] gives -4.4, 23.4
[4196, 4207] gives -2.7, 26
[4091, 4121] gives -3.0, 23.2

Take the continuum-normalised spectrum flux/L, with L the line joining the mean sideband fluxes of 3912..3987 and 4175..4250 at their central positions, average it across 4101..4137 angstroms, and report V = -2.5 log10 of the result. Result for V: 0.05 mag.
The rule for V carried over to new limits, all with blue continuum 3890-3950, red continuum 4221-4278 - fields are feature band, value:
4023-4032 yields 0.06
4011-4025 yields 0.06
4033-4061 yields 0.01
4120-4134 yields -0.06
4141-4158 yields -0.15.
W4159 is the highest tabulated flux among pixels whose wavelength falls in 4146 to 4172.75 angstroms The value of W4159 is 37.13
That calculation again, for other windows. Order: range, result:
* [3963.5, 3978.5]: 21.39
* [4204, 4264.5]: 24.49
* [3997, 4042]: 21.93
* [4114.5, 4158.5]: 27.93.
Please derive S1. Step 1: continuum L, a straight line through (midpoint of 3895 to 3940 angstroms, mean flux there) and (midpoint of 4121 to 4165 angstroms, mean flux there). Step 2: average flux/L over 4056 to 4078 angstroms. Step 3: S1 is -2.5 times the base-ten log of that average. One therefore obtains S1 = 0.08 mag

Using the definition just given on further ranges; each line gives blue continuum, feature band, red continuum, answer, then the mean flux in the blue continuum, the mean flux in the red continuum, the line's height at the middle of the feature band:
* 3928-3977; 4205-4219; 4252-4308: -0.13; 19.9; 20.2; 20.1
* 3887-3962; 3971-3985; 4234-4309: 0.05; 21.6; 20.6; 21.4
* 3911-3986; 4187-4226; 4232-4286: -0.21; 20.6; 21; 20.9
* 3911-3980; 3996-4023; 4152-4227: 0.12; 20.6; 28.7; 22.7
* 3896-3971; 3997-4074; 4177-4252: 0.08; 21.1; 25.5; 22.7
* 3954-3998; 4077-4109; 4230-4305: -0.11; 20.1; 20.6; 20.3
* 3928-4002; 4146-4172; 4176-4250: -0.16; 20.1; 25.8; 24.5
